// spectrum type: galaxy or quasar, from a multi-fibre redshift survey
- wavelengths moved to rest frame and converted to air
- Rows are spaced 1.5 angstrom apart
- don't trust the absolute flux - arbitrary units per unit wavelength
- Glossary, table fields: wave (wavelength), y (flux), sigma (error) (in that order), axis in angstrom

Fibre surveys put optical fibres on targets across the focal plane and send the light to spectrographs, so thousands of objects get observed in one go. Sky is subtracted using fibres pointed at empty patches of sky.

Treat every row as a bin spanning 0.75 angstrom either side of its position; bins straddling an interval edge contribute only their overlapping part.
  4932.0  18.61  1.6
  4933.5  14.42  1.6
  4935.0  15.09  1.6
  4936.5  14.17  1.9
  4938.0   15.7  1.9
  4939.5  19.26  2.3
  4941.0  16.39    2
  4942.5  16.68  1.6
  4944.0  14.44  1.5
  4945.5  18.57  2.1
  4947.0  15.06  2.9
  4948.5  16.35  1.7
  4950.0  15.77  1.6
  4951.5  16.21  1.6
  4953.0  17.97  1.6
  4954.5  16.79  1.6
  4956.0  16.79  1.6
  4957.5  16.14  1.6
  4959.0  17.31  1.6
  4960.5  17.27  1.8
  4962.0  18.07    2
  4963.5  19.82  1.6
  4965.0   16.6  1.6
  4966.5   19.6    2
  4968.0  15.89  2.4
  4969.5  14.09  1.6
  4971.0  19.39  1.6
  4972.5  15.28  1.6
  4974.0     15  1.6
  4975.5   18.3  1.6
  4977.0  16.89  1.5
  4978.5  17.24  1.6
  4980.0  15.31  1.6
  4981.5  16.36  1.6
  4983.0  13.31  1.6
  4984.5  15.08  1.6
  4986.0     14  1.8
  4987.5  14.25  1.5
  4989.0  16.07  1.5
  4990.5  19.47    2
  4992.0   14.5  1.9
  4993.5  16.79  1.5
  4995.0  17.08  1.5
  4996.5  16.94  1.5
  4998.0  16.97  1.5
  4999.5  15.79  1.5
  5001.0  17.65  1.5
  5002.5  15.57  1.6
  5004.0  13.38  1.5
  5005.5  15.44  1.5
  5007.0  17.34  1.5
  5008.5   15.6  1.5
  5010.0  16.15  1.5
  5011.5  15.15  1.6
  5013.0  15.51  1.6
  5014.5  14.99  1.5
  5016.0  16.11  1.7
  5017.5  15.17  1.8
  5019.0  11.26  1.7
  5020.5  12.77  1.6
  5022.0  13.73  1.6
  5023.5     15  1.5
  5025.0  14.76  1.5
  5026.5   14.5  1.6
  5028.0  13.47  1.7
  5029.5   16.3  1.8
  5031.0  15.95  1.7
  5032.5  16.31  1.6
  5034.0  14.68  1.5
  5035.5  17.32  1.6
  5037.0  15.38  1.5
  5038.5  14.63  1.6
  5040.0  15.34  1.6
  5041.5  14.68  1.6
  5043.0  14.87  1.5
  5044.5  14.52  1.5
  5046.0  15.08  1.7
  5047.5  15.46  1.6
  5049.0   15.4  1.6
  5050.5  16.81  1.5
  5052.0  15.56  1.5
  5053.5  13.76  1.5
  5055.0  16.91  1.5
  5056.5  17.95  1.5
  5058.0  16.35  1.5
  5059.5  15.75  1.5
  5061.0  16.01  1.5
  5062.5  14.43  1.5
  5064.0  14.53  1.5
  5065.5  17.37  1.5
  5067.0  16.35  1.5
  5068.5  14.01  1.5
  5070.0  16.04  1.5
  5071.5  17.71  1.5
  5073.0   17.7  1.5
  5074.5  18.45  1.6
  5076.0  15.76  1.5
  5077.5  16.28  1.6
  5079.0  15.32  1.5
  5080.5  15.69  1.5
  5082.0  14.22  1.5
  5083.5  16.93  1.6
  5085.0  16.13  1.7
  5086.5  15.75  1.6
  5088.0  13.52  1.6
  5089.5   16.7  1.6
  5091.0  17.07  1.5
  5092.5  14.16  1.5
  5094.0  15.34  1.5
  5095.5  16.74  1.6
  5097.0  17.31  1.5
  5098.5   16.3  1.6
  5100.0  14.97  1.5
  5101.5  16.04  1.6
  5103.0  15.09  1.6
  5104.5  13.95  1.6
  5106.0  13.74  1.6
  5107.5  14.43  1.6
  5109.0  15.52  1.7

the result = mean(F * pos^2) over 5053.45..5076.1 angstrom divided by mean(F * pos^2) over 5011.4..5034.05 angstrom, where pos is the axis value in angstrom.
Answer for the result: 1.12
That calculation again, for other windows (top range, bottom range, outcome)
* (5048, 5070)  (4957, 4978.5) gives 0.96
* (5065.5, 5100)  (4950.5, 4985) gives 1.01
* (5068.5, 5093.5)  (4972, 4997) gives 1.04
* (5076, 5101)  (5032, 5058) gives 1.03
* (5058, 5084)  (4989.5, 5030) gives 1.06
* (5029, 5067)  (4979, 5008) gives 1.01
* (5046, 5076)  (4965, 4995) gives 1.03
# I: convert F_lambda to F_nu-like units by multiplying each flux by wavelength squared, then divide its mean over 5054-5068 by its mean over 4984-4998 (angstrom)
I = 1.0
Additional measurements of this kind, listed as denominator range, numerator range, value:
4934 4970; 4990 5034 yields 0.95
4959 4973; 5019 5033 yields 0.86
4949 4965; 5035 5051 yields 0.93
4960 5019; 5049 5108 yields 1.01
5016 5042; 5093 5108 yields 1.07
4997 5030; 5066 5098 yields 1.09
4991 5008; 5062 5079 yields 1.03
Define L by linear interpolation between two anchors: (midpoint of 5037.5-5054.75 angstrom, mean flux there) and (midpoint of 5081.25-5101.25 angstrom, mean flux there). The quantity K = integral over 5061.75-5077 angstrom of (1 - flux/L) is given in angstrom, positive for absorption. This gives -0.74 angstrom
